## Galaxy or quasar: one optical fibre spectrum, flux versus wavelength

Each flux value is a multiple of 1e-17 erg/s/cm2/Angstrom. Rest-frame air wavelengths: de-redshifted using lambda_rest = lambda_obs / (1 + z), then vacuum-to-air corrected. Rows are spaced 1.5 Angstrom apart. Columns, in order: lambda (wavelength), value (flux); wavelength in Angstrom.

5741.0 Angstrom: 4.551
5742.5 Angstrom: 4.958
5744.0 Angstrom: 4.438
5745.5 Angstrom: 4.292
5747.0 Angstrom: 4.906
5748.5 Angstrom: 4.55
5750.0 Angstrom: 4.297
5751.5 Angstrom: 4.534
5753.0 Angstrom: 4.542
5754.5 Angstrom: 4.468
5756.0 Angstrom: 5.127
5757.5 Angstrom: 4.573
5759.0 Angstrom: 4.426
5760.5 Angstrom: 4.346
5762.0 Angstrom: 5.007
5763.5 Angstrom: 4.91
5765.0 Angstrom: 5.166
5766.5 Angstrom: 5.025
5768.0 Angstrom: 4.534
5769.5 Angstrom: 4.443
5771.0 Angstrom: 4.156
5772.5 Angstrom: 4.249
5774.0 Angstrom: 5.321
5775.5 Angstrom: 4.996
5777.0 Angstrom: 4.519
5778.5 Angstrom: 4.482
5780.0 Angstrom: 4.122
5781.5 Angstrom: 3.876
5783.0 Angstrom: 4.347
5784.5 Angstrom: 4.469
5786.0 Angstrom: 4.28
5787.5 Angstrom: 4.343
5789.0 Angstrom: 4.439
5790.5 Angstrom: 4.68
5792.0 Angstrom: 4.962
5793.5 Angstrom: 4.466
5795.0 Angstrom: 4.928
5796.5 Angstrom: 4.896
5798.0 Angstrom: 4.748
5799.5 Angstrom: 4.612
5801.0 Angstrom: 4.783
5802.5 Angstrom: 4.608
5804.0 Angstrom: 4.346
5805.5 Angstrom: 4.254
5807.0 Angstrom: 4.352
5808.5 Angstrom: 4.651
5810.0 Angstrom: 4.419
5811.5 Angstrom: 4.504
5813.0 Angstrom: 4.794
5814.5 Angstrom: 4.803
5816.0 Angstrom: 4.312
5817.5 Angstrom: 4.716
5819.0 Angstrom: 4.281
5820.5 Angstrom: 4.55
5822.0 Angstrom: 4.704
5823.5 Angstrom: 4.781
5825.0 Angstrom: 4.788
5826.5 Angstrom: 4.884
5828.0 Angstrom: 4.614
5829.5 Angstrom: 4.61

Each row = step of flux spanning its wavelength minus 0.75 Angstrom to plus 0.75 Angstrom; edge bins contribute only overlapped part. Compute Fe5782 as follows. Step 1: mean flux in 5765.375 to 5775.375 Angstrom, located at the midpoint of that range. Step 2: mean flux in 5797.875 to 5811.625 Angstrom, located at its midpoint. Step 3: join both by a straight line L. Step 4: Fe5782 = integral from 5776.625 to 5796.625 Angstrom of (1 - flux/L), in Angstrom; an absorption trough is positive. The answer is 0.5 Angstrom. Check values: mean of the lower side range 4.67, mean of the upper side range 4.52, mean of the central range 4.47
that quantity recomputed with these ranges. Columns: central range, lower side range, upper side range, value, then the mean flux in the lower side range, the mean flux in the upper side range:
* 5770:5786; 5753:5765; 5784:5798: 0.7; 4.71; 4.62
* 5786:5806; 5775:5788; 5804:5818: -0.8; 4.37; 4.52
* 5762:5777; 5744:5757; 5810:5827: -0.5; 4.58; 4.63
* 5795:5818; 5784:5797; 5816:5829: 0.1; 4.6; 4.64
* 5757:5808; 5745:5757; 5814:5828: 0.4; 4.6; 4.64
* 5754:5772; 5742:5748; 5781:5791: -0.7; 4.63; 4.35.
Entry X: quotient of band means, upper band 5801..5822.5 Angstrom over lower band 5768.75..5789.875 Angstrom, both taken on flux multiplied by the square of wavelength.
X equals 1.0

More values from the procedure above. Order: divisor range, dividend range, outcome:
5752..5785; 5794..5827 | 1.02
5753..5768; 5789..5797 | 1.01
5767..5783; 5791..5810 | 1.04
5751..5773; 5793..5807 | 1.01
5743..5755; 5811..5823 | 1.04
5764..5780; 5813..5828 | 1.01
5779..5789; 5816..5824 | 1.09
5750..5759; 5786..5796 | 1.02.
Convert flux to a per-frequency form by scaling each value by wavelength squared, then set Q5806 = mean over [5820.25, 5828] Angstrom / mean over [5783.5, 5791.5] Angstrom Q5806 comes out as 1.1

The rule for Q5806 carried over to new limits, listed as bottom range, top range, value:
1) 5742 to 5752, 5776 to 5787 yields 0.96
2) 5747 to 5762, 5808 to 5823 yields 1.02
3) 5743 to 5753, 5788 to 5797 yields 1.06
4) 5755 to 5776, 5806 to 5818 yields 0.98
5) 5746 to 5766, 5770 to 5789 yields 0.95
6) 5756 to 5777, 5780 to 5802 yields 0.97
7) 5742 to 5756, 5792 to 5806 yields 1.03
